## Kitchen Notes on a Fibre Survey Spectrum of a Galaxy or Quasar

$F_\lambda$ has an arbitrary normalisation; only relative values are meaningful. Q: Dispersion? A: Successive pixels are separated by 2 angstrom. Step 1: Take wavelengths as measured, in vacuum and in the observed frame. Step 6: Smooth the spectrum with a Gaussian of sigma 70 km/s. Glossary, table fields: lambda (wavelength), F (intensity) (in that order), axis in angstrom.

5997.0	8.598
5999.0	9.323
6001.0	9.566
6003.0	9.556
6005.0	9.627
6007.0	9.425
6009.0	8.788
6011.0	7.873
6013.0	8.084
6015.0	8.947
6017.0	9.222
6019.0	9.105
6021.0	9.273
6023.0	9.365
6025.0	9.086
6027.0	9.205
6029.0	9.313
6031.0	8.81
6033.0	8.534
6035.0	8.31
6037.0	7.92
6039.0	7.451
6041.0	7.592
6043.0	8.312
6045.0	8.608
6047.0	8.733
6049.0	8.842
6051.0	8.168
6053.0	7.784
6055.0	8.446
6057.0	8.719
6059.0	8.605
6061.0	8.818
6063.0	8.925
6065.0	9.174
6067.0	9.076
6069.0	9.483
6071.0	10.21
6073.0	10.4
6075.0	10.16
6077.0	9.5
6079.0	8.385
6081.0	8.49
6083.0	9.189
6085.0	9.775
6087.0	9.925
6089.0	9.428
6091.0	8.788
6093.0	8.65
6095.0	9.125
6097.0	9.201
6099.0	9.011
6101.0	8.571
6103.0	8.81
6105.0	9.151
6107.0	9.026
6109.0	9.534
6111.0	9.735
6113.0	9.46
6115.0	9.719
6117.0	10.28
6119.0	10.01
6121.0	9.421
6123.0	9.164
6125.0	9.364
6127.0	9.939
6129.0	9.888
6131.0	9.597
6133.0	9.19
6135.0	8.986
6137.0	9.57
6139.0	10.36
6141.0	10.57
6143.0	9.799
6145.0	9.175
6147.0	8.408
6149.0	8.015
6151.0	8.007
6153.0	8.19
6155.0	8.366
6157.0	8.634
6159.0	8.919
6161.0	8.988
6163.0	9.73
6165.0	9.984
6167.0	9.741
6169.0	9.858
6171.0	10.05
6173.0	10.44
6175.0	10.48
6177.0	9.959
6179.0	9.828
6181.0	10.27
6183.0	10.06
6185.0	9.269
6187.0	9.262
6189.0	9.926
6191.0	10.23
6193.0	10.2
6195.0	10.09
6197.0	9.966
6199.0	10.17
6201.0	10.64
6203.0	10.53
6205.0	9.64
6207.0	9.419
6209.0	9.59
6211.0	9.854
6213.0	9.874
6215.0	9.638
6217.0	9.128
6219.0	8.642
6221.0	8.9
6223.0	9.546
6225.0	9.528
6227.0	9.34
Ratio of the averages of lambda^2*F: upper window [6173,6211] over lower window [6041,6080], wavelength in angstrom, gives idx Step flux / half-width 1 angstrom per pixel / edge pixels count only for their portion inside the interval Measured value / 1.2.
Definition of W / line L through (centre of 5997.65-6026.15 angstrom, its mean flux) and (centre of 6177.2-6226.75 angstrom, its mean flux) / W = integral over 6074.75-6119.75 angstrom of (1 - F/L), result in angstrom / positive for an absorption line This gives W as 0.49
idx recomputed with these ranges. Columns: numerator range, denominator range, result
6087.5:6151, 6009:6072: 1.10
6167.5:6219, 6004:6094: 1.17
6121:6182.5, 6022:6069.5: 1.13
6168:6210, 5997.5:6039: 1.18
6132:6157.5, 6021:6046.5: 1.09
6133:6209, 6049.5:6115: 1.08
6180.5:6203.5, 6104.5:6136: 1.08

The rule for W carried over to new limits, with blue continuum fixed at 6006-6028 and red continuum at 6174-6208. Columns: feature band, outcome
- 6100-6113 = 0.4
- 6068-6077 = -0.7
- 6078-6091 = 0.3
